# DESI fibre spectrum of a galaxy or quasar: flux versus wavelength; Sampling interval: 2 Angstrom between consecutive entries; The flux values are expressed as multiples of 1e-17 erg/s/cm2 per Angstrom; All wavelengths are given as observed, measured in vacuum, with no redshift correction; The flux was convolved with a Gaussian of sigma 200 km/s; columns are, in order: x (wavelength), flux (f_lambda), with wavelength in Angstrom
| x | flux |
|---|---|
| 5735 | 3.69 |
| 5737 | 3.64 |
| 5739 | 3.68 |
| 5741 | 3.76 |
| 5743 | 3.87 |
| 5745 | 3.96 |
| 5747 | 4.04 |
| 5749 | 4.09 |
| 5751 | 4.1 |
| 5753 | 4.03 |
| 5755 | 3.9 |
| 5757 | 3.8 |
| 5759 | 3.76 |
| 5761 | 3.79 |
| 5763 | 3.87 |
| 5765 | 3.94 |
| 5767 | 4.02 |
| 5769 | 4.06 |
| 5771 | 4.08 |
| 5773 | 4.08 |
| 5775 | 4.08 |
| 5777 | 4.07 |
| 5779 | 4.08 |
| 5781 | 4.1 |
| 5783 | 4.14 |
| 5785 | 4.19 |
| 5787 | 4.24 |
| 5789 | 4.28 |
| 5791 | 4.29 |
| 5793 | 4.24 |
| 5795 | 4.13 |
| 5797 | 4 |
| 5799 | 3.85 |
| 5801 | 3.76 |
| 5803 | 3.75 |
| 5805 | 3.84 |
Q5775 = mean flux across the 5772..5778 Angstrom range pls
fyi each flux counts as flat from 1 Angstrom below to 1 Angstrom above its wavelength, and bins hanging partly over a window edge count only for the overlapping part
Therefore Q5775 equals 4.08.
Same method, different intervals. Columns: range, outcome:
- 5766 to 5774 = 4.06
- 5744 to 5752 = 4.05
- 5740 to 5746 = 3.86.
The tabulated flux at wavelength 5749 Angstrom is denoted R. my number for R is 4.09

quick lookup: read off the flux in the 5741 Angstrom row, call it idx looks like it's 3.76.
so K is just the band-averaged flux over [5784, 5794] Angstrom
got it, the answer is 4.25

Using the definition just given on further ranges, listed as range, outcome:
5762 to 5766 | 3.91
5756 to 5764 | 3.8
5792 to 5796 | 4.19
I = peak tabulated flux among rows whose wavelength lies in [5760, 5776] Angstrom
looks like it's 4.08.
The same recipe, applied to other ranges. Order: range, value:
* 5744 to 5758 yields 4.1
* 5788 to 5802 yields 4.29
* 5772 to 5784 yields 4.14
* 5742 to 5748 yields 4.04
